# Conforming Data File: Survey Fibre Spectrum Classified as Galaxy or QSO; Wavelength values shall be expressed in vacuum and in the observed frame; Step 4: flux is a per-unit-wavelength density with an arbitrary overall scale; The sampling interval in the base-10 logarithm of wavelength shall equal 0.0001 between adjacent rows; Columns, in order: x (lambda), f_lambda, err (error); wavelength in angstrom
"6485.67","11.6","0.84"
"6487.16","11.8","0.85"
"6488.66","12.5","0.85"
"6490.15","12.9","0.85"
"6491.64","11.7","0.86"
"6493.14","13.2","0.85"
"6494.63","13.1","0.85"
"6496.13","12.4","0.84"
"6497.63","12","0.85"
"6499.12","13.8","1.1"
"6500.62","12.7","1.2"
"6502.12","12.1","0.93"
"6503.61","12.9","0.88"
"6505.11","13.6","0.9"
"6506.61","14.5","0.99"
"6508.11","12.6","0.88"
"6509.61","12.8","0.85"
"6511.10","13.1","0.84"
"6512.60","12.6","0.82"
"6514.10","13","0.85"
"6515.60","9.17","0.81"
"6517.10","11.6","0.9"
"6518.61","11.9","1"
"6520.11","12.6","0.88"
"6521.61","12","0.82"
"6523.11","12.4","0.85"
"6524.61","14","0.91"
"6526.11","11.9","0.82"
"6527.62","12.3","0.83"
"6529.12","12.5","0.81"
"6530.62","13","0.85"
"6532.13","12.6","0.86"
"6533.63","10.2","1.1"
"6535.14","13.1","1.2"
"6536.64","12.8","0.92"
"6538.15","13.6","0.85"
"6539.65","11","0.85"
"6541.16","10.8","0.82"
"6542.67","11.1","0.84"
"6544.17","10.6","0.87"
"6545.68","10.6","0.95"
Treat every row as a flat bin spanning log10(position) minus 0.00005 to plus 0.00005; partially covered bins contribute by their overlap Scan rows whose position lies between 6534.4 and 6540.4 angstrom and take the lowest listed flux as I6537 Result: 11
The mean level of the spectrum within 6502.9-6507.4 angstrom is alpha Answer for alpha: 13.6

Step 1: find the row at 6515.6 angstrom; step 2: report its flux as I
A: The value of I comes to 9.17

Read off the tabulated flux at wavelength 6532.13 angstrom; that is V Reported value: 12.6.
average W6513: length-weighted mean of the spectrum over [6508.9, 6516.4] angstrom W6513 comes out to 12.1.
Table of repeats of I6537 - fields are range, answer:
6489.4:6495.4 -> 11.7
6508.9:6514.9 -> 12.6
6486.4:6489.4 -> 11.8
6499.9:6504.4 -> 12.1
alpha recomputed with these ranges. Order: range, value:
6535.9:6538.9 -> 13.2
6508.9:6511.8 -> 13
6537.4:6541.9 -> 11.8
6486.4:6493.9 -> 12.4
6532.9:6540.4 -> 12.1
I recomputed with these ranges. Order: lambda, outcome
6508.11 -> 12.6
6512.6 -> 12.6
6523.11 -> 12.4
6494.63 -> 13.1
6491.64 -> 11.7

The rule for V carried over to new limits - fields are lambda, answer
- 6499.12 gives 13.8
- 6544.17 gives 10.6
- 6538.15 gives 13.6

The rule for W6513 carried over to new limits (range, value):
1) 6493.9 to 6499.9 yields 12.8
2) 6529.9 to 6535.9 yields 12.2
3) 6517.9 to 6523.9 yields 12.3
